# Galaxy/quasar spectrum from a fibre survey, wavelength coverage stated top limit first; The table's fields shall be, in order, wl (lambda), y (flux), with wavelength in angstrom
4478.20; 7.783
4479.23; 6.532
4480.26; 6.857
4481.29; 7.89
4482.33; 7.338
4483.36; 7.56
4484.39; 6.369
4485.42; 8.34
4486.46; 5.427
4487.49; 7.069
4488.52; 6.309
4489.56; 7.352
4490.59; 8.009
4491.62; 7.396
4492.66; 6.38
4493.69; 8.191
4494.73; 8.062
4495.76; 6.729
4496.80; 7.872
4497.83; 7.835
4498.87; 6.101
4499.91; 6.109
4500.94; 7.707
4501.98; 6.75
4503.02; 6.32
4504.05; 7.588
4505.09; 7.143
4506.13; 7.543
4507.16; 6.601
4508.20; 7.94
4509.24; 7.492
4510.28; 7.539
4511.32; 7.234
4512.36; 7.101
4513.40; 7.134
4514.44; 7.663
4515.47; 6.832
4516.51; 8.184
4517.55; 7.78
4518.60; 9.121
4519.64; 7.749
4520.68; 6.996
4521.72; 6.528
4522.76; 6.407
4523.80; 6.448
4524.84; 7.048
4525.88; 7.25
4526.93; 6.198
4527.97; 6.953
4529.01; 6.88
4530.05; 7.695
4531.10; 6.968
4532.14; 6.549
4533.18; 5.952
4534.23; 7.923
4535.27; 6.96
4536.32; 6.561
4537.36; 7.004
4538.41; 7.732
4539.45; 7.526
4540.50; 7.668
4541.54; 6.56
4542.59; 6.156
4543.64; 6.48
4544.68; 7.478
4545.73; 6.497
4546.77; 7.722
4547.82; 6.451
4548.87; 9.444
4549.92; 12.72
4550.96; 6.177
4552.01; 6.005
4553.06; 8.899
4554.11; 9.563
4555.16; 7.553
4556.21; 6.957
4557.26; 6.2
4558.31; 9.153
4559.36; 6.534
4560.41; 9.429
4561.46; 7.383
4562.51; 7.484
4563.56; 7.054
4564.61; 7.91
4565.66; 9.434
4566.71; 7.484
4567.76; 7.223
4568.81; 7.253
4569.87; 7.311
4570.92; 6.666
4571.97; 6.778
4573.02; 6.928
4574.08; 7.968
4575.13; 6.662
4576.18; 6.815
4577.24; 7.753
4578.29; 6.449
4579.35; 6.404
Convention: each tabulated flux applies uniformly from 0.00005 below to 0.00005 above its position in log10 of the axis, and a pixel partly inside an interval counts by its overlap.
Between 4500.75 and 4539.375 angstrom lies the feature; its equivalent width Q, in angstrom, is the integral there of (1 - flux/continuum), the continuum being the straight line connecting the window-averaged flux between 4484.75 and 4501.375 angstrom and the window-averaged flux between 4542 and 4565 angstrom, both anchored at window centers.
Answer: 1.2 angstrom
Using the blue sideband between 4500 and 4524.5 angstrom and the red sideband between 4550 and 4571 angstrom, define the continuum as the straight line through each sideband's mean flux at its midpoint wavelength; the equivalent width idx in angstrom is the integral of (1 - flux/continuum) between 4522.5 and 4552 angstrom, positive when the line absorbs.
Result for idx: 1.3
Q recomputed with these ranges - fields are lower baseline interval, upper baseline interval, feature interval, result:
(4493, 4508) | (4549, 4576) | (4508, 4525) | -0.1 angstrom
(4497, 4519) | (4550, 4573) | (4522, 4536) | 1.1 angstrom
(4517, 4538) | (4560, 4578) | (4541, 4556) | -0.8 angstrom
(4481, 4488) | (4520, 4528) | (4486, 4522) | -1.7 angstrom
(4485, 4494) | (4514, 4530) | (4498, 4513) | 0.1 angstrom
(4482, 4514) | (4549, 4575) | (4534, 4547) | 0.9 angstrom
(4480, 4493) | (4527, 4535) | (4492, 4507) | -0.2 angstrom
